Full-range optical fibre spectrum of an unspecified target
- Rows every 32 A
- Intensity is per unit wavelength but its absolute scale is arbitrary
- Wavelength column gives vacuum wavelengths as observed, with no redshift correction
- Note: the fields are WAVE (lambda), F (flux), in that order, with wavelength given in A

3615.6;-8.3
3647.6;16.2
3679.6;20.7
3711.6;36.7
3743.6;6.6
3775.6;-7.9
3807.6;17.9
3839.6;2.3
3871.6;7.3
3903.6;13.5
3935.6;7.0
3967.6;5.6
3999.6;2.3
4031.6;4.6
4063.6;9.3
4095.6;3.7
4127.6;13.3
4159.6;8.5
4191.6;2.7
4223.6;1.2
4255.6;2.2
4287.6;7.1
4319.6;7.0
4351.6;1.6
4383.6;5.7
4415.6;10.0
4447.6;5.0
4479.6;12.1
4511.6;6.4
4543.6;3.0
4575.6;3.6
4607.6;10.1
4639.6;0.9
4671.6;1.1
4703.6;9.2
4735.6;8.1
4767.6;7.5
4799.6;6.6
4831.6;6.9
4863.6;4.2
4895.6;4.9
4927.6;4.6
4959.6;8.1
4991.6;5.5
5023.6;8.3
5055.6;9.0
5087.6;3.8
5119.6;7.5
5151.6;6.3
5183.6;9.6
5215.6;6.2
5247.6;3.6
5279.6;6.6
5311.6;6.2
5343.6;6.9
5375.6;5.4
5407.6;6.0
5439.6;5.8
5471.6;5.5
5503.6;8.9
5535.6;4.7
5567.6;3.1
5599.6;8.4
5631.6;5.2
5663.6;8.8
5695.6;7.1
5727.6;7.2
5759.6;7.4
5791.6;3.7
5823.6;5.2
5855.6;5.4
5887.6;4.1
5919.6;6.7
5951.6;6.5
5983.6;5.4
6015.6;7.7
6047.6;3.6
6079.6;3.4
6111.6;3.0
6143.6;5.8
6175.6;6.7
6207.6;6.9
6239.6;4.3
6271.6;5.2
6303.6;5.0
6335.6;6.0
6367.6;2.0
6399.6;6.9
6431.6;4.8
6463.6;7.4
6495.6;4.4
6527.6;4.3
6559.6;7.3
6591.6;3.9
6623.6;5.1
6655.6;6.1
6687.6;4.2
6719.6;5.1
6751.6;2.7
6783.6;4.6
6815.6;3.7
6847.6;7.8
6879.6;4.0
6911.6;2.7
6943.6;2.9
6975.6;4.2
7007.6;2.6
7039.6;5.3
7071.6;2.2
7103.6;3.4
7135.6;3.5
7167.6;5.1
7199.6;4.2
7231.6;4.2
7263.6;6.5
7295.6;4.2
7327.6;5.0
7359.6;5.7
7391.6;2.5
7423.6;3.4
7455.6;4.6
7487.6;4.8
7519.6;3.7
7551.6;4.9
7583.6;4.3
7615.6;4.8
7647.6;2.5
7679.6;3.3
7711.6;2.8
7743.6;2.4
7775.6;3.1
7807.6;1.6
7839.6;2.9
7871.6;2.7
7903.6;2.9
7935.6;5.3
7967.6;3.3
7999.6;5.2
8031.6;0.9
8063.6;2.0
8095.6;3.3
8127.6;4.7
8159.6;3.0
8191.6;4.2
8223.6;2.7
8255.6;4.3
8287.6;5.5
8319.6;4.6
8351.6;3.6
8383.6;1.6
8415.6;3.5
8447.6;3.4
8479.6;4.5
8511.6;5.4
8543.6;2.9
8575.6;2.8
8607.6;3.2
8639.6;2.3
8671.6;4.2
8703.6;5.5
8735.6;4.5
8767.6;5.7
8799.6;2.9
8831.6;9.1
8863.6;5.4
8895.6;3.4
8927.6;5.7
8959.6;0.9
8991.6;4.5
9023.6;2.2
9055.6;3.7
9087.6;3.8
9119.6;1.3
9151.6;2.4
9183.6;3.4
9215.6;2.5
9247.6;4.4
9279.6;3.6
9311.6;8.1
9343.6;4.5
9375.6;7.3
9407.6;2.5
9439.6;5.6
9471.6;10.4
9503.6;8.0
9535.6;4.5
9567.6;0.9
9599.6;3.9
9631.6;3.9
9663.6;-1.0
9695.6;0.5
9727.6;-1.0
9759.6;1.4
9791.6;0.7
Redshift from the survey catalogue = 0.240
